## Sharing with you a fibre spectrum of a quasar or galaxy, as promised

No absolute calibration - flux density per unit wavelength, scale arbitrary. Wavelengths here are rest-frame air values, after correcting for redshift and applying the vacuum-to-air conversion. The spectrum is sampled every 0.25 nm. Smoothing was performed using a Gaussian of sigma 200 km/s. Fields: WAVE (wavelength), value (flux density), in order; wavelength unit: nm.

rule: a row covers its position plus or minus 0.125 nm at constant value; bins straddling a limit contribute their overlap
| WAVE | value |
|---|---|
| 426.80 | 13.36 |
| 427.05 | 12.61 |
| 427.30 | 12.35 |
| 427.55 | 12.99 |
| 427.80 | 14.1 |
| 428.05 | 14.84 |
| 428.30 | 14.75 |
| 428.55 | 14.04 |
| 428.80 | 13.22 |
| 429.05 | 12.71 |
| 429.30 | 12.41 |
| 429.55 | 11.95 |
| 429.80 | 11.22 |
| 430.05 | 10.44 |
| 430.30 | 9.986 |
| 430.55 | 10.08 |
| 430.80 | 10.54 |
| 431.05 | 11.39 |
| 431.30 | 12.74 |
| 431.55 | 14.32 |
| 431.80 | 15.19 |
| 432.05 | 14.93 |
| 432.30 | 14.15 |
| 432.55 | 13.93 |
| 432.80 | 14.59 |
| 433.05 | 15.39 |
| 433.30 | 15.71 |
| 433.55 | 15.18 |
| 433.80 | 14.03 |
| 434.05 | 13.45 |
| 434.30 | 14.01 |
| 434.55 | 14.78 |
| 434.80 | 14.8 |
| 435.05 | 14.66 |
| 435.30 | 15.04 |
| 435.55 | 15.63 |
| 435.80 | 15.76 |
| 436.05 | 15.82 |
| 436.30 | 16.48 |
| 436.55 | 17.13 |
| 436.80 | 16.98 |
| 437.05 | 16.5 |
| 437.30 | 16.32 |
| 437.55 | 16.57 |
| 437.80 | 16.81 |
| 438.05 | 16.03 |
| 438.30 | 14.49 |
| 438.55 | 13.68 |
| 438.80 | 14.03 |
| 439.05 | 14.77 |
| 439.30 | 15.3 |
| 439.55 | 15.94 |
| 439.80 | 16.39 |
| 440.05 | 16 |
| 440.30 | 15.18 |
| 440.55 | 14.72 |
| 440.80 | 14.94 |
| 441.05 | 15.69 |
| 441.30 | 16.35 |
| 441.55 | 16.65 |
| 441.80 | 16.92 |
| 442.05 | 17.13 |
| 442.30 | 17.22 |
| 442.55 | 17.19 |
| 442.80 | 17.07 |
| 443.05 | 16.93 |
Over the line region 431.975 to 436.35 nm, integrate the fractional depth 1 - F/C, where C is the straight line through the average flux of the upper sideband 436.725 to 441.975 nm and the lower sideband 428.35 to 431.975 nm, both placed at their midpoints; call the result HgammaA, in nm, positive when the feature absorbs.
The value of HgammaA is -0.36 nm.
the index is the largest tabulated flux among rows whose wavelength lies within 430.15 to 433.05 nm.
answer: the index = 15.39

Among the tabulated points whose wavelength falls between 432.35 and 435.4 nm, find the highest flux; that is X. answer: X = 15.71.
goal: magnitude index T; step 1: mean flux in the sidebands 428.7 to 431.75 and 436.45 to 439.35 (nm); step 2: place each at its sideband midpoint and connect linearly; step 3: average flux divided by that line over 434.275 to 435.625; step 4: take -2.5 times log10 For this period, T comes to -0.047 mag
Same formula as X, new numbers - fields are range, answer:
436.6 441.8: 16.98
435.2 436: 15.76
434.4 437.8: 17.13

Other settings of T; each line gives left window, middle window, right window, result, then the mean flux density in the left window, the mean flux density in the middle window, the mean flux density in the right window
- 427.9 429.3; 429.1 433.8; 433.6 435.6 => 0.09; 13.8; 13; 14.5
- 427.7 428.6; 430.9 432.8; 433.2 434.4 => 0.05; 14.5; 13.8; 14.5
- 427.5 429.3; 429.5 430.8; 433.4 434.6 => 0.29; 13.7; 10.6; 14.3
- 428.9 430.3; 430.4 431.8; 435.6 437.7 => 0.05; 11.6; 12.1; 16.4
